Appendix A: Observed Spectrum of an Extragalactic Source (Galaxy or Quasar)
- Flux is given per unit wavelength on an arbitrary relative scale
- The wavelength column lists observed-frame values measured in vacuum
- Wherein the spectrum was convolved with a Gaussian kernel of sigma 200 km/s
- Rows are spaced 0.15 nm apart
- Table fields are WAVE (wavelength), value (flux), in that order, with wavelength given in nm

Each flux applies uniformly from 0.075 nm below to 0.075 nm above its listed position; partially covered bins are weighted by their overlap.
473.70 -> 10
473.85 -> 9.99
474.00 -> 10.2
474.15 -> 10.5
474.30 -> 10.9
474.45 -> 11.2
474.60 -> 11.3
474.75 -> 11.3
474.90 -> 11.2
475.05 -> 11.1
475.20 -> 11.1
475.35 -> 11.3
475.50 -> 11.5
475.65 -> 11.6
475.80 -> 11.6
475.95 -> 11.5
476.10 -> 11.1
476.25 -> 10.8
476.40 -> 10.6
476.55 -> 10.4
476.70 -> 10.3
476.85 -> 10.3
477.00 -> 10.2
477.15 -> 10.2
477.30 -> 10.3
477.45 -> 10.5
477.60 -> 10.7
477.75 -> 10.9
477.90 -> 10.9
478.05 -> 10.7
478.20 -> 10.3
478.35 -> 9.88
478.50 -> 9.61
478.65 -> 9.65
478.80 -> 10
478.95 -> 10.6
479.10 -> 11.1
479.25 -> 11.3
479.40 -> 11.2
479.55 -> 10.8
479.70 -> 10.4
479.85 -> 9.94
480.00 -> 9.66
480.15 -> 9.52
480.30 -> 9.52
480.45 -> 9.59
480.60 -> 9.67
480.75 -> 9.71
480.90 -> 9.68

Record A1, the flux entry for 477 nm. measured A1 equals 10.2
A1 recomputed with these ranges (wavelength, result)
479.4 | 11.2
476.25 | 10.8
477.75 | 10.9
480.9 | 9.68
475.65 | 11.6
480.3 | 9.52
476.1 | 11.1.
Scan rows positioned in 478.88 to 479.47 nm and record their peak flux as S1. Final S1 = 11.3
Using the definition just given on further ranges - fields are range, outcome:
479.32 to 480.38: 11.2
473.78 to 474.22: 10.5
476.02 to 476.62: 11.1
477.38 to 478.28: 10.9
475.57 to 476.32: 11.6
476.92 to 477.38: 10.3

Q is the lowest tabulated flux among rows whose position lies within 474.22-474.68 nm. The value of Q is 10.9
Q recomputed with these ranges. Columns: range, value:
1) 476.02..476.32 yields 10.8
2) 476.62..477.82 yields 10.2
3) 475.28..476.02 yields 11.3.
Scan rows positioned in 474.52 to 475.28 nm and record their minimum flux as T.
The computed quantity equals 11.1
